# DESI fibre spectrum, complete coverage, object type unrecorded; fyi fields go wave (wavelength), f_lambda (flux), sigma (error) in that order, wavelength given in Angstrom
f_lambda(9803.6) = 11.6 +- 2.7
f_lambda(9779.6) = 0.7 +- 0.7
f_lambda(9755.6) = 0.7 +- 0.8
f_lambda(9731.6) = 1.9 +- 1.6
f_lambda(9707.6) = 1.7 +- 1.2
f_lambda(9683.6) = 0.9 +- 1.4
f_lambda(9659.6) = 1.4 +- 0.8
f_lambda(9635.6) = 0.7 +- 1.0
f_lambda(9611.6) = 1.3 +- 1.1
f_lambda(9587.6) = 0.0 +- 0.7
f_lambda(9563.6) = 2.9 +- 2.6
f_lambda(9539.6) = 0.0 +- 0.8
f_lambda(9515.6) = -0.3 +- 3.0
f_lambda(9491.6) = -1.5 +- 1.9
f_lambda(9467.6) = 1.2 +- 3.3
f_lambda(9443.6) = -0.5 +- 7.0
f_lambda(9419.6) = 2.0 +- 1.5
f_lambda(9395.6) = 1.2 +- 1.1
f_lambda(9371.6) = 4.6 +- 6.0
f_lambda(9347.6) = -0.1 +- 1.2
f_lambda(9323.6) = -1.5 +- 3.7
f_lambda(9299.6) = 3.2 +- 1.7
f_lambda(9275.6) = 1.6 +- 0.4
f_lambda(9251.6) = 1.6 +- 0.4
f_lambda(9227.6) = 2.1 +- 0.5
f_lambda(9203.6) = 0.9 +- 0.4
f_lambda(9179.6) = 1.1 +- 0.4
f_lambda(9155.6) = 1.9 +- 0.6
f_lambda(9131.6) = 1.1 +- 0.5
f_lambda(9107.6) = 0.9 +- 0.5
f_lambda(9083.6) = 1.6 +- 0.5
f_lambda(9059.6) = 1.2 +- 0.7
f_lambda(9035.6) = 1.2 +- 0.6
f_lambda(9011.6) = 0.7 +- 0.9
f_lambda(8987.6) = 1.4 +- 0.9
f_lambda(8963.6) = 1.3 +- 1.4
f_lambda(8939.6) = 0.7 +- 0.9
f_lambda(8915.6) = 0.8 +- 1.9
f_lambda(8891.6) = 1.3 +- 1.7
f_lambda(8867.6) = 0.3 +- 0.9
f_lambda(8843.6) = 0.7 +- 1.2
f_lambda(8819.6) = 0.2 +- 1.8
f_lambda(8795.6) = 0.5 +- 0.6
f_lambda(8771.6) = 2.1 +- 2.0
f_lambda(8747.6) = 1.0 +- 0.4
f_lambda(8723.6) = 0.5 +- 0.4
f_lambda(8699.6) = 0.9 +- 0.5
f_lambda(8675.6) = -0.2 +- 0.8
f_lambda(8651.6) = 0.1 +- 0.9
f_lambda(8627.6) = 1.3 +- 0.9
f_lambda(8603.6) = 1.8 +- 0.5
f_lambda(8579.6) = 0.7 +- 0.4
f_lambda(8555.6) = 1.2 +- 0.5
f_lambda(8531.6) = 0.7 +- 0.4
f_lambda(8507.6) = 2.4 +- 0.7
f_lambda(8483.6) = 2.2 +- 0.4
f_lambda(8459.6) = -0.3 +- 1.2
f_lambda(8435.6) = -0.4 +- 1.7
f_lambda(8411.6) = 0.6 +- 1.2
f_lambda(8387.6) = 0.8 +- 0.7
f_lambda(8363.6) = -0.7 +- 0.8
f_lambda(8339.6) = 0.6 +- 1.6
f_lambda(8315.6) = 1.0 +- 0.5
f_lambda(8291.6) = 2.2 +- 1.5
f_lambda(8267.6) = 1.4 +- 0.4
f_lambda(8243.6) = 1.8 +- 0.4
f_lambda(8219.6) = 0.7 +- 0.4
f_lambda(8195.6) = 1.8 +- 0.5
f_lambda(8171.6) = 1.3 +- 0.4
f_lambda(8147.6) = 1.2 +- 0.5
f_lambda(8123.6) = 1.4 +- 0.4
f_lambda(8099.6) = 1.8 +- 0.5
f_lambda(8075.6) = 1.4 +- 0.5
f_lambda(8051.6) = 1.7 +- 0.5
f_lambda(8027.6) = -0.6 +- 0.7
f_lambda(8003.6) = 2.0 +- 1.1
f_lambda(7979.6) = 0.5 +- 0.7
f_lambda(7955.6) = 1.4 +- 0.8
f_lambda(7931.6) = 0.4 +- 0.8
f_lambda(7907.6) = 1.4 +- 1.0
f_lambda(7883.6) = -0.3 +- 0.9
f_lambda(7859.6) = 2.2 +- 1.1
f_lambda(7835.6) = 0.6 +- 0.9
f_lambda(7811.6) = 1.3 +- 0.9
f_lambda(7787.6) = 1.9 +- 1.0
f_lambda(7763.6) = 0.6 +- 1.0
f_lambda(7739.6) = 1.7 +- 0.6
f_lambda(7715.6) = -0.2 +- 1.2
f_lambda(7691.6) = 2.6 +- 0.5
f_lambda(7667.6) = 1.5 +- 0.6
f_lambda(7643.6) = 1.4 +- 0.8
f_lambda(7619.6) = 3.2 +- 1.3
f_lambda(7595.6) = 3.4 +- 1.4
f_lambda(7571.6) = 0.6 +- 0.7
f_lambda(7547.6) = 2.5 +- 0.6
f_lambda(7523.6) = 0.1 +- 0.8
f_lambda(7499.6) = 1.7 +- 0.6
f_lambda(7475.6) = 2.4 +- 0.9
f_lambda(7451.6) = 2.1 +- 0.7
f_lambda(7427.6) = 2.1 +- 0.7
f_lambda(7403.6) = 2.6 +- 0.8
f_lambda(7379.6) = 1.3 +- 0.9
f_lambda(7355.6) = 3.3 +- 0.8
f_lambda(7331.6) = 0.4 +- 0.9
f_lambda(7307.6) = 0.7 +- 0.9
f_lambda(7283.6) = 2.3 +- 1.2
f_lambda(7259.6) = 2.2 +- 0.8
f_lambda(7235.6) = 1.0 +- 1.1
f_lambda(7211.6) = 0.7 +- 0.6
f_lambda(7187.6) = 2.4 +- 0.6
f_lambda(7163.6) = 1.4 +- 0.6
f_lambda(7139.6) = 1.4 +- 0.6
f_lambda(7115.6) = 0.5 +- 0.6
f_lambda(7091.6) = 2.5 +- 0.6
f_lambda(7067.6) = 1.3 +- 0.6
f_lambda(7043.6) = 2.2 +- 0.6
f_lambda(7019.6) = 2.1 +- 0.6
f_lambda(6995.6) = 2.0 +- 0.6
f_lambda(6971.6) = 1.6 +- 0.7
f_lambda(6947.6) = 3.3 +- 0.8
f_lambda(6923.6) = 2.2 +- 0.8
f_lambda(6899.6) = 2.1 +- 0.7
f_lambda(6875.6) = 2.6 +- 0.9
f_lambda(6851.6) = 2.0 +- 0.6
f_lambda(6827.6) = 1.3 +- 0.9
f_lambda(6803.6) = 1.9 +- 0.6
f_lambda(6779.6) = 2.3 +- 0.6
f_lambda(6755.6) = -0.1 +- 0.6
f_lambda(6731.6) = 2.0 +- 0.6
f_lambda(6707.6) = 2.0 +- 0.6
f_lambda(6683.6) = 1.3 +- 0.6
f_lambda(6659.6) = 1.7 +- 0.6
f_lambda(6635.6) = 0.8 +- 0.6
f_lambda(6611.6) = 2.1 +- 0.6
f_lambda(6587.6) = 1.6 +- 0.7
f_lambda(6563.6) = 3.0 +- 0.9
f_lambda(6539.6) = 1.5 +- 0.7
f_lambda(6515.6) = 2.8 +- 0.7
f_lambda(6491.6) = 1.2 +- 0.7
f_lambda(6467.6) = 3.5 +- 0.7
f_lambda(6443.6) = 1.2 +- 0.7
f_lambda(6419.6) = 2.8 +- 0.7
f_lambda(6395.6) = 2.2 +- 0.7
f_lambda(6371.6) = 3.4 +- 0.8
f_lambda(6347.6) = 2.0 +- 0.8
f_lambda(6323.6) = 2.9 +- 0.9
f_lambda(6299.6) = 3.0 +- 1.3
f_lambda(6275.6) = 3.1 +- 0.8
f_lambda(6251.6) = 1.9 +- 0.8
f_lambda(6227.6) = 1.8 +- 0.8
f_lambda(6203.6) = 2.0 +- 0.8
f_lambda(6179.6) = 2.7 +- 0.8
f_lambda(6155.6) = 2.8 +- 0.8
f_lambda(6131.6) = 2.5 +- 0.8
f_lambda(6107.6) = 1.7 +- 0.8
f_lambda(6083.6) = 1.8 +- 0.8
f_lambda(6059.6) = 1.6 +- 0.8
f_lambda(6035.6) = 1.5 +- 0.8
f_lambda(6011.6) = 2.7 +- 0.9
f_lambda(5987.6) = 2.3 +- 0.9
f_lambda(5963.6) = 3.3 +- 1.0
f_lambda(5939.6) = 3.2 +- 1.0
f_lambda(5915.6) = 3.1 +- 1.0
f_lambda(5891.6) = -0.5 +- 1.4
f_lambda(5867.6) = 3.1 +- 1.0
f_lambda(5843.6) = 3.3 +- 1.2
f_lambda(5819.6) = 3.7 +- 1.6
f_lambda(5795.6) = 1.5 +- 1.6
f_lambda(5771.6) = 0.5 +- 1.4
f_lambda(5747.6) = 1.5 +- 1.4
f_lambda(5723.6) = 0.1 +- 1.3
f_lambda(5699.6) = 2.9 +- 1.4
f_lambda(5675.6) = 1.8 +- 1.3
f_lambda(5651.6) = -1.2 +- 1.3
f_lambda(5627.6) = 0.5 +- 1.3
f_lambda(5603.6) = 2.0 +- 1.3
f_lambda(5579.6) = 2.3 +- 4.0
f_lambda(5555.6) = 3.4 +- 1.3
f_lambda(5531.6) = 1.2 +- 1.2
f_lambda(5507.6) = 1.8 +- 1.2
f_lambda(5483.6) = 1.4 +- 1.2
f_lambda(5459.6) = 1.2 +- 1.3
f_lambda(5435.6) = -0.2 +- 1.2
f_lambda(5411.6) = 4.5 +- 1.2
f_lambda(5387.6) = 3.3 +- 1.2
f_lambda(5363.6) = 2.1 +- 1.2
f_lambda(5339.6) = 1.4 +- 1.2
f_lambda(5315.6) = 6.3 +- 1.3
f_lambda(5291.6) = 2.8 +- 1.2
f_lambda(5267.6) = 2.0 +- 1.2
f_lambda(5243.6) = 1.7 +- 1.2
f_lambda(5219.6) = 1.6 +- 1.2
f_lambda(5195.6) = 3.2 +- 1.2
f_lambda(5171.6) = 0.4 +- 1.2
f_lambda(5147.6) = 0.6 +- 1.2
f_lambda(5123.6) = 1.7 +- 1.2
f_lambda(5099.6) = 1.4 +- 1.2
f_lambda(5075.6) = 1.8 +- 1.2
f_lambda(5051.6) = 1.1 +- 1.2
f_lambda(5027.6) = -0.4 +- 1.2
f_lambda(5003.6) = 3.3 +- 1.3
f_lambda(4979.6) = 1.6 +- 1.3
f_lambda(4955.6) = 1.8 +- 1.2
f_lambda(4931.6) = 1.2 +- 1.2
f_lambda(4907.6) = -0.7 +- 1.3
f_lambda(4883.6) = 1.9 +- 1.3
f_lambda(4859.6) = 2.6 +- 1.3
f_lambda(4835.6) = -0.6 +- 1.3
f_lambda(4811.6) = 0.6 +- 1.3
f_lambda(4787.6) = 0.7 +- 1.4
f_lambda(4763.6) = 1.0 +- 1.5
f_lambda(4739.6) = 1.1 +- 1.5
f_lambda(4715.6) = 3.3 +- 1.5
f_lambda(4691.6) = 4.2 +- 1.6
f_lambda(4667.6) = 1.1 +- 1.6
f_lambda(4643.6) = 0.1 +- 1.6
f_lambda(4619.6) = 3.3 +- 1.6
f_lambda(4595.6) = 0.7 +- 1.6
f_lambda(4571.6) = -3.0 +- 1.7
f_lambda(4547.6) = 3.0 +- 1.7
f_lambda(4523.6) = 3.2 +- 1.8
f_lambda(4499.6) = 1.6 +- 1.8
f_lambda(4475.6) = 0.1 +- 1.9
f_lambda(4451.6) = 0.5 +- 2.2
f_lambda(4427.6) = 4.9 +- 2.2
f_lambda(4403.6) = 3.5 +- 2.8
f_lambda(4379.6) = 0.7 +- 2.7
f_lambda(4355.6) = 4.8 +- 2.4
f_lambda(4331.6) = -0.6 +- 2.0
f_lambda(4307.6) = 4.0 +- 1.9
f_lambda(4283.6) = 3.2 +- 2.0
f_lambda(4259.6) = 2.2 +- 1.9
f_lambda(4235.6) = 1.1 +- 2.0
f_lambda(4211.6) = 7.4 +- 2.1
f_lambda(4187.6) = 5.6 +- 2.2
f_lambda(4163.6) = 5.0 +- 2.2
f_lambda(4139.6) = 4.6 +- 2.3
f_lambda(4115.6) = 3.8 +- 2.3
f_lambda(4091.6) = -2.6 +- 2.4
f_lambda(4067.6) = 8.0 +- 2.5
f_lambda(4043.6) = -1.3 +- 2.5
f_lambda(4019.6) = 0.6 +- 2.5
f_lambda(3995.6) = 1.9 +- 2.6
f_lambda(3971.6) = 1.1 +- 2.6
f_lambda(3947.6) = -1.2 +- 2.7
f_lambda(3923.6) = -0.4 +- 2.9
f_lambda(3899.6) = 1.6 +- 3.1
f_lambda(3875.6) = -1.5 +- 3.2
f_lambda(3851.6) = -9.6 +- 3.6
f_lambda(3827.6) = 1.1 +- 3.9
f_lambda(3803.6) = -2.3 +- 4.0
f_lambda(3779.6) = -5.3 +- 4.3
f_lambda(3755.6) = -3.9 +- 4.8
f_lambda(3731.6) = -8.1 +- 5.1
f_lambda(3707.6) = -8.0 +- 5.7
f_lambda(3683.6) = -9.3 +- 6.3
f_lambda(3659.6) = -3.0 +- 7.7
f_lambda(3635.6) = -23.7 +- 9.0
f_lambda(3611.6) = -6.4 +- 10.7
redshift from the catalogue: 0.26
